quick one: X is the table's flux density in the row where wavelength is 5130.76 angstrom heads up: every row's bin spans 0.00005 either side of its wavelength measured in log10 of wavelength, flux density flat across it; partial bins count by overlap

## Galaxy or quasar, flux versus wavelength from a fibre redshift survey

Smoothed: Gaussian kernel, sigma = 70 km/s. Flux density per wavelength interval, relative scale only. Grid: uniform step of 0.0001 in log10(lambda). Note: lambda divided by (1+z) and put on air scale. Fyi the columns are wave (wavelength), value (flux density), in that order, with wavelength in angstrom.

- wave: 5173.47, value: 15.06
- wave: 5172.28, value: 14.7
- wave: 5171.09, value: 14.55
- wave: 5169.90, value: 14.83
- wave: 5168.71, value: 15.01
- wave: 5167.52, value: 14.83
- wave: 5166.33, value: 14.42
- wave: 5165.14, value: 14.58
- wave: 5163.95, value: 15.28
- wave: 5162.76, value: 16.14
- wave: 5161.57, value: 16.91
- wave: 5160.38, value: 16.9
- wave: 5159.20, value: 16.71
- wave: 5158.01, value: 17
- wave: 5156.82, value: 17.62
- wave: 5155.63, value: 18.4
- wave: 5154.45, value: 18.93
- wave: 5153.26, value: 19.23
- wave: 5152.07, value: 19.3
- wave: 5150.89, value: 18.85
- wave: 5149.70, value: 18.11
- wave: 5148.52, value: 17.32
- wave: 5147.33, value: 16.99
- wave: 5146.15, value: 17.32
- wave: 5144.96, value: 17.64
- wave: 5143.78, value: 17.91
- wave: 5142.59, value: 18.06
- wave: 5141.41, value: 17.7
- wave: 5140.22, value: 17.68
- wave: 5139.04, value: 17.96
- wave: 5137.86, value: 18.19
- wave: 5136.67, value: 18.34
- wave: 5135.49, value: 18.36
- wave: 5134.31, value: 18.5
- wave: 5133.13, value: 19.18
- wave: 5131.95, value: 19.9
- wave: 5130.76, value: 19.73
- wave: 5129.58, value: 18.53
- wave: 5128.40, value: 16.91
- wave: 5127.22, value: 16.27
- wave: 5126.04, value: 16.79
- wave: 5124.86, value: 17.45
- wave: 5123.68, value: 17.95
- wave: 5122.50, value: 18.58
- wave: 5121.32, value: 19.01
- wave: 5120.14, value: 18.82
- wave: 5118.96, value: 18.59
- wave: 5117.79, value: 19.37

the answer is 19.73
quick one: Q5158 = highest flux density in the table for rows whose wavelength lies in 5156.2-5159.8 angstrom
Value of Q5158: 17.62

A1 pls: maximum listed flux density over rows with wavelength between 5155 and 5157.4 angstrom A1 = 18.4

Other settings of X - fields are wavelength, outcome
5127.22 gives 16.27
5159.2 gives 16.71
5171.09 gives 14.55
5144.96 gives 17.64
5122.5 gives 18.58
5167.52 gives 14.83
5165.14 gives 14.58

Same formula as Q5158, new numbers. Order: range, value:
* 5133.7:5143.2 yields 18.5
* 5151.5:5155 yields 19.3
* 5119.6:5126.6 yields 19.01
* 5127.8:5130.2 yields 18.53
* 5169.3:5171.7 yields 14.83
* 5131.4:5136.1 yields 19.9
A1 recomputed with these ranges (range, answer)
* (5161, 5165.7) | 16.91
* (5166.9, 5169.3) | 15.01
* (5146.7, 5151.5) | 18.85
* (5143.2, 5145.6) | 17.91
